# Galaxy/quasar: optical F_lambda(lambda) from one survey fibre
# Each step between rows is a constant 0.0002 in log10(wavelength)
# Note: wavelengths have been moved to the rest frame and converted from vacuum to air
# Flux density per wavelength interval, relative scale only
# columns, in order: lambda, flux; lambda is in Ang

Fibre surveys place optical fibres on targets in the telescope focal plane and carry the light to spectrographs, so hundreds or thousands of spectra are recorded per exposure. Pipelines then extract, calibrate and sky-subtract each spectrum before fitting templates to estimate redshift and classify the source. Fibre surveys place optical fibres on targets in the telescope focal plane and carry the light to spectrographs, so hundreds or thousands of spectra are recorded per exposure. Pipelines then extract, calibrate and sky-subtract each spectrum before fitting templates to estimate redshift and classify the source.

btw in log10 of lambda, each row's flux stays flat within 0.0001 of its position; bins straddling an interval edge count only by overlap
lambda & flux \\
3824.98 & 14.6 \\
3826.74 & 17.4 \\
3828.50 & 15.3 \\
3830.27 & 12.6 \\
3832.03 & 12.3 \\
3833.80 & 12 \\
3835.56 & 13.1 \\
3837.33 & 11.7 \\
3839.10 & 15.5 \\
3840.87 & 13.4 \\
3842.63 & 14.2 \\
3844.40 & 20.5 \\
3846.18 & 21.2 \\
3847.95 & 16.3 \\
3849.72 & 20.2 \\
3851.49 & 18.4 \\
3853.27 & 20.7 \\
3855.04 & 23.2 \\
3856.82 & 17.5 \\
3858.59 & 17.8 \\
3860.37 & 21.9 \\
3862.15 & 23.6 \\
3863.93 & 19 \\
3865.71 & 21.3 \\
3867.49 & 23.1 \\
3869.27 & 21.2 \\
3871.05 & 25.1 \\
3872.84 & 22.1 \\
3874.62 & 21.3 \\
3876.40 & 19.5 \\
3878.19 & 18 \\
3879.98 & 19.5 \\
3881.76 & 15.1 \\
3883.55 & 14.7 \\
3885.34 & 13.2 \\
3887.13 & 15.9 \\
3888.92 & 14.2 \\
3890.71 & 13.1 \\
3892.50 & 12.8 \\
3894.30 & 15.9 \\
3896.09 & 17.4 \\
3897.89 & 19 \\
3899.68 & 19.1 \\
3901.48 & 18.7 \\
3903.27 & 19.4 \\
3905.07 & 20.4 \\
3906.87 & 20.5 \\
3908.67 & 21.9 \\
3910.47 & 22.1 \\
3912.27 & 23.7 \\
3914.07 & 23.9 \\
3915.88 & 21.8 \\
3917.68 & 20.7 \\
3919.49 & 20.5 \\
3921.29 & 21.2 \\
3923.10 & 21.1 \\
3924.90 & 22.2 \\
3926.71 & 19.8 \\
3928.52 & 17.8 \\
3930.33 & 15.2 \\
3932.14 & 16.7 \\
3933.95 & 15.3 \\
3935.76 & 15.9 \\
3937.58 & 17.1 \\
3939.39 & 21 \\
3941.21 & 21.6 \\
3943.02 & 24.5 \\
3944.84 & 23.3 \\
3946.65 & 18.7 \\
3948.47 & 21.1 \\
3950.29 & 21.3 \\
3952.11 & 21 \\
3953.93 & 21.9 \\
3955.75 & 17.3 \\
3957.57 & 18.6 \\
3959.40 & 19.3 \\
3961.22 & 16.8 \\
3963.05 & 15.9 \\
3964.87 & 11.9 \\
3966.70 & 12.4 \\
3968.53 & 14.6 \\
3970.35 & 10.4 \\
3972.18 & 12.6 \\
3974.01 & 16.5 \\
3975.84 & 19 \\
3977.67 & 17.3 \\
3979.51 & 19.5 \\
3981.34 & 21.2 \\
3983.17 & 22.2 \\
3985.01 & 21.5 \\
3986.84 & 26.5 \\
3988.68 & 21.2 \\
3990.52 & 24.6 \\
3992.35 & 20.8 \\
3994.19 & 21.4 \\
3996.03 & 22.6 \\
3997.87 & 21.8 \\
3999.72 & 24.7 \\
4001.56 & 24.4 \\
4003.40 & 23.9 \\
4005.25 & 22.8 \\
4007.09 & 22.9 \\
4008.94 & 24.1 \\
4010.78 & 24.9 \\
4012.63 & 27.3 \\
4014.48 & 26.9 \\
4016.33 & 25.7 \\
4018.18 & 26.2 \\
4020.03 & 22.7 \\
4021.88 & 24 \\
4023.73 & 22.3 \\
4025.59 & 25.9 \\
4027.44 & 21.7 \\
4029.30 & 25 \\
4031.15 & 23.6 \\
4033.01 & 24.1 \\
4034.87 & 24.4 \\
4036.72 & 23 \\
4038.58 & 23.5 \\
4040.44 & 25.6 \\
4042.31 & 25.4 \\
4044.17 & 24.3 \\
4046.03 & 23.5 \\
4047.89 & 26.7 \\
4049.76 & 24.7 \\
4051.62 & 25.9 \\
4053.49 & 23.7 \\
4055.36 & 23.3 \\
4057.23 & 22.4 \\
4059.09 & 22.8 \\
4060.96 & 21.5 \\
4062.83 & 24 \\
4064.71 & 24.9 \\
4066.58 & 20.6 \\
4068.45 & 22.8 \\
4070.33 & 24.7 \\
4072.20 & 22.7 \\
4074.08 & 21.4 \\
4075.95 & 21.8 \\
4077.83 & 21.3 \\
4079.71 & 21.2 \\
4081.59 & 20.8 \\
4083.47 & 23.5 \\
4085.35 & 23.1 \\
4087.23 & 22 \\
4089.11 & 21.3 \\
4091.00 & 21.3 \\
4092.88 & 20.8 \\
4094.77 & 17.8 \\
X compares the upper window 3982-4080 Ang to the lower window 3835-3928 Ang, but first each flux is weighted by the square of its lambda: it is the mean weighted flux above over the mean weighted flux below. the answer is 1.3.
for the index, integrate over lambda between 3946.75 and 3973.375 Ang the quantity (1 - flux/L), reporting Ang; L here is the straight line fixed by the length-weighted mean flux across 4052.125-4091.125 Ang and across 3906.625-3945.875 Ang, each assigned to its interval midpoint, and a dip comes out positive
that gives 5.1 Ang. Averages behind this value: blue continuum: 20.3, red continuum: 22.5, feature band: 16.8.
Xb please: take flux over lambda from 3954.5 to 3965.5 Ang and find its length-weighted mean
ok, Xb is 16.9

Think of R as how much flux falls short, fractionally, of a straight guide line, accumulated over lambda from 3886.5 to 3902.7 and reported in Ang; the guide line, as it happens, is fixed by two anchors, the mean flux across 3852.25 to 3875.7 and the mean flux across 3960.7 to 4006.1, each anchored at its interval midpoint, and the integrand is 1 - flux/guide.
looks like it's 3.5 Ang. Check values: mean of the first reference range 21.3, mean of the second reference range 19.5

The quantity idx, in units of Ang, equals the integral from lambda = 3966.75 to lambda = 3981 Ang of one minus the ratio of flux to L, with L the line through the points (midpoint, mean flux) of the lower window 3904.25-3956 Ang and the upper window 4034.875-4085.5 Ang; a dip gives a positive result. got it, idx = 3.77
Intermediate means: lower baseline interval 20.4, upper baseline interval 23.3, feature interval 15.7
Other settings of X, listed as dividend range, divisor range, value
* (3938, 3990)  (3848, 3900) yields 1.06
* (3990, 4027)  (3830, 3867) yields 1.48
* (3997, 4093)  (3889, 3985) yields 1.33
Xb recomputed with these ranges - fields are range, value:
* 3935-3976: 17.9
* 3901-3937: 19.9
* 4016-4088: 23.5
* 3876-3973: 18.3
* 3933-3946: 19.8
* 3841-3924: 19.3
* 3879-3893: 14.9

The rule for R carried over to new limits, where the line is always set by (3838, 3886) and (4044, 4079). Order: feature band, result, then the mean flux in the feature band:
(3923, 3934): 1.2 Ang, 18.3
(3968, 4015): 1.0 Ang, 21.4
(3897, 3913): -0.4 Ang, 20.5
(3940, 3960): 0.2 Ang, 20.8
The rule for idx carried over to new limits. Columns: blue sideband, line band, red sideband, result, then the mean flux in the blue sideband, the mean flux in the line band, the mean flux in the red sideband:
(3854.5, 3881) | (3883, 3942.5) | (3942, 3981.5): 2.3 Ang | 20.9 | 18.7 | 17.9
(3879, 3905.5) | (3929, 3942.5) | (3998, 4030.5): 1.1 Ang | 16.5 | 17.8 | 24.4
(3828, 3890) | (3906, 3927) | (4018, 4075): -2.2 Ang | 17.9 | 21.7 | 23.8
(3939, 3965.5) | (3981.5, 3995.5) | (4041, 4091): -1.2 Ang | 19.7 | 22.5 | 23.1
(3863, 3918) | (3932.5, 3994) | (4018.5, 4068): 7.2 Ang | 19.1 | 18.9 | 23.8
